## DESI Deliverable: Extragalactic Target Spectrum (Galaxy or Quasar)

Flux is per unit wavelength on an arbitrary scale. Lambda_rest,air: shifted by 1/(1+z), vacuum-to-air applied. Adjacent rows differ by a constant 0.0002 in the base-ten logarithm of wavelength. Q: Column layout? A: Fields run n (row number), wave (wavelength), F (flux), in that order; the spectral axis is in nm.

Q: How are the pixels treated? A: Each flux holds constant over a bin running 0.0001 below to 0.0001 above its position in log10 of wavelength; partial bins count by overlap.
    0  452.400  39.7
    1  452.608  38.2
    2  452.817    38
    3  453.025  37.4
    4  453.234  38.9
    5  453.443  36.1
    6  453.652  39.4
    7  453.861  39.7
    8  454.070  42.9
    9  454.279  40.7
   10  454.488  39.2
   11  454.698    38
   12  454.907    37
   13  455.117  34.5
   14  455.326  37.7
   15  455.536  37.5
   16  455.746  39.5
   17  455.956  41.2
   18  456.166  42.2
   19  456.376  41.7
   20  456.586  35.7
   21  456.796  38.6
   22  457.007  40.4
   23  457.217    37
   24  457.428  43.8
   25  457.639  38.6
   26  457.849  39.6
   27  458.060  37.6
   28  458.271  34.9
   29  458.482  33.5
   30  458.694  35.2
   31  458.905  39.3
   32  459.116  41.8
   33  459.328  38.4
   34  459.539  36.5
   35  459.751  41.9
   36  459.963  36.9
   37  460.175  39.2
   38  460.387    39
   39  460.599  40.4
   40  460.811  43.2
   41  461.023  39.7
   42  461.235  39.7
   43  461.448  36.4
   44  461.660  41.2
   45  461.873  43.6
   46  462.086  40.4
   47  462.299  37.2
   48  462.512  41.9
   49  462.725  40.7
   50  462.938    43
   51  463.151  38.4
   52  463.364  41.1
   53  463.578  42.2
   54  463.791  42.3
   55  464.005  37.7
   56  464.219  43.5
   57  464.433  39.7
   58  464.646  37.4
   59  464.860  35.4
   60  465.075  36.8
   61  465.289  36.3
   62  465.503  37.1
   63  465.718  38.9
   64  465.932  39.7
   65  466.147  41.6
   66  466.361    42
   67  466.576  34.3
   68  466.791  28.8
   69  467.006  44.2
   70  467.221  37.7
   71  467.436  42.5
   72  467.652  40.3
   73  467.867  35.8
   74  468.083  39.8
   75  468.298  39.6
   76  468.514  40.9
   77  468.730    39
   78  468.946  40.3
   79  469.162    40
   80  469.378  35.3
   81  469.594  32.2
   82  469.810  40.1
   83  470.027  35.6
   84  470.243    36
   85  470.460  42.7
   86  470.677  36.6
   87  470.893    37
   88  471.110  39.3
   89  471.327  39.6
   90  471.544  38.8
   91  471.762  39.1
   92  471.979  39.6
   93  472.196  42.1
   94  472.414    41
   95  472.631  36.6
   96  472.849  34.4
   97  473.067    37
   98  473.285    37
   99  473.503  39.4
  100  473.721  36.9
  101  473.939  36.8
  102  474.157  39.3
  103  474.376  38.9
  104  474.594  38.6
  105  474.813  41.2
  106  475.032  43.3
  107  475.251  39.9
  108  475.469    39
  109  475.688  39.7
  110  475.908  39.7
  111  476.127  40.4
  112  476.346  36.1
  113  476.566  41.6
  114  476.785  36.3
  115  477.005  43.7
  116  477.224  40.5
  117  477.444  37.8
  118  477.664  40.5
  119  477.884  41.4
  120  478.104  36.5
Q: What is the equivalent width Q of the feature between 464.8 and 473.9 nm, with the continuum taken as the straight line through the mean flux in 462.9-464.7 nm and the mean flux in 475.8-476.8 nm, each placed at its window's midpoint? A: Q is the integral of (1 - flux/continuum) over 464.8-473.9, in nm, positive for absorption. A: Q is 0.38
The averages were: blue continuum 40.6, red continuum 39.1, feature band 38.3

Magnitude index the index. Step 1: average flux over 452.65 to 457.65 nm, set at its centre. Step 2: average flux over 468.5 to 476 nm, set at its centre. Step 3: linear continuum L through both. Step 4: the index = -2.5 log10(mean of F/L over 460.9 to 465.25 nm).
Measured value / -0.029 mag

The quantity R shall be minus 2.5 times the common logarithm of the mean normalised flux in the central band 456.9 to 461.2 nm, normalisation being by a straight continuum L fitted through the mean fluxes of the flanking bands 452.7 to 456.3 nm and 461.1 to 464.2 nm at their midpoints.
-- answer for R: 0.02 mag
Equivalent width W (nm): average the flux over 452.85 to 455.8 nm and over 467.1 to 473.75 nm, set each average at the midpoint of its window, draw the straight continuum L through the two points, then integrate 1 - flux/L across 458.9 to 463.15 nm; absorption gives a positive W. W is -0.17 nm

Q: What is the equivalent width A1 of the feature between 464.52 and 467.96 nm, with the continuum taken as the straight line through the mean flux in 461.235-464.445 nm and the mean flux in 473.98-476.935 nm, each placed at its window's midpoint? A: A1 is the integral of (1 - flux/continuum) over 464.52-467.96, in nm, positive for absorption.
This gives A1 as 0.19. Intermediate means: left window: 40.6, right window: 39.5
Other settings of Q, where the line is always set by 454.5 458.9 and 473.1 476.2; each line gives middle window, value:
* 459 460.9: -0.061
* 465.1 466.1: 0.016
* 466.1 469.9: 0.033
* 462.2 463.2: -0.046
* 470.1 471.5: 0.019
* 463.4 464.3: -0.063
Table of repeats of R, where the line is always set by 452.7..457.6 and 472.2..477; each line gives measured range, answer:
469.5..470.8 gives 0.047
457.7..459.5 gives 0.041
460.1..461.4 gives -0.030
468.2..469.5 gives -0.005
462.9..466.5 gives -0.015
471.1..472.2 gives -0.018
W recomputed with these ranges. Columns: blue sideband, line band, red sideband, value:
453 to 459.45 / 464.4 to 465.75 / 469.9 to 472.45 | 0.057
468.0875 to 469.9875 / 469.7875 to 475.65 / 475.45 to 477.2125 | 0.045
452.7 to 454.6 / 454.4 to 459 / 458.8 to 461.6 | 0.114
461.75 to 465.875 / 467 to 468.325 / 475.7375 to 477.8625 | 0.000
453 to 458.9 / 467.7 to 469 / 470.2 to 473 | -0.019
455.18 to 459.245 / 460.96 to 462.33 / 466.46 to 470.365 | -0.054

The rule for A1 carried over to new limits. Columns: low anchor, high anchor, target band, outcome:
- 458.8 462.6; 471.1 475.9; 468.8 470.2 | 0.07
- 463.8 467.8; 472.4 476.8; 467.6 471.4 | 0.04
